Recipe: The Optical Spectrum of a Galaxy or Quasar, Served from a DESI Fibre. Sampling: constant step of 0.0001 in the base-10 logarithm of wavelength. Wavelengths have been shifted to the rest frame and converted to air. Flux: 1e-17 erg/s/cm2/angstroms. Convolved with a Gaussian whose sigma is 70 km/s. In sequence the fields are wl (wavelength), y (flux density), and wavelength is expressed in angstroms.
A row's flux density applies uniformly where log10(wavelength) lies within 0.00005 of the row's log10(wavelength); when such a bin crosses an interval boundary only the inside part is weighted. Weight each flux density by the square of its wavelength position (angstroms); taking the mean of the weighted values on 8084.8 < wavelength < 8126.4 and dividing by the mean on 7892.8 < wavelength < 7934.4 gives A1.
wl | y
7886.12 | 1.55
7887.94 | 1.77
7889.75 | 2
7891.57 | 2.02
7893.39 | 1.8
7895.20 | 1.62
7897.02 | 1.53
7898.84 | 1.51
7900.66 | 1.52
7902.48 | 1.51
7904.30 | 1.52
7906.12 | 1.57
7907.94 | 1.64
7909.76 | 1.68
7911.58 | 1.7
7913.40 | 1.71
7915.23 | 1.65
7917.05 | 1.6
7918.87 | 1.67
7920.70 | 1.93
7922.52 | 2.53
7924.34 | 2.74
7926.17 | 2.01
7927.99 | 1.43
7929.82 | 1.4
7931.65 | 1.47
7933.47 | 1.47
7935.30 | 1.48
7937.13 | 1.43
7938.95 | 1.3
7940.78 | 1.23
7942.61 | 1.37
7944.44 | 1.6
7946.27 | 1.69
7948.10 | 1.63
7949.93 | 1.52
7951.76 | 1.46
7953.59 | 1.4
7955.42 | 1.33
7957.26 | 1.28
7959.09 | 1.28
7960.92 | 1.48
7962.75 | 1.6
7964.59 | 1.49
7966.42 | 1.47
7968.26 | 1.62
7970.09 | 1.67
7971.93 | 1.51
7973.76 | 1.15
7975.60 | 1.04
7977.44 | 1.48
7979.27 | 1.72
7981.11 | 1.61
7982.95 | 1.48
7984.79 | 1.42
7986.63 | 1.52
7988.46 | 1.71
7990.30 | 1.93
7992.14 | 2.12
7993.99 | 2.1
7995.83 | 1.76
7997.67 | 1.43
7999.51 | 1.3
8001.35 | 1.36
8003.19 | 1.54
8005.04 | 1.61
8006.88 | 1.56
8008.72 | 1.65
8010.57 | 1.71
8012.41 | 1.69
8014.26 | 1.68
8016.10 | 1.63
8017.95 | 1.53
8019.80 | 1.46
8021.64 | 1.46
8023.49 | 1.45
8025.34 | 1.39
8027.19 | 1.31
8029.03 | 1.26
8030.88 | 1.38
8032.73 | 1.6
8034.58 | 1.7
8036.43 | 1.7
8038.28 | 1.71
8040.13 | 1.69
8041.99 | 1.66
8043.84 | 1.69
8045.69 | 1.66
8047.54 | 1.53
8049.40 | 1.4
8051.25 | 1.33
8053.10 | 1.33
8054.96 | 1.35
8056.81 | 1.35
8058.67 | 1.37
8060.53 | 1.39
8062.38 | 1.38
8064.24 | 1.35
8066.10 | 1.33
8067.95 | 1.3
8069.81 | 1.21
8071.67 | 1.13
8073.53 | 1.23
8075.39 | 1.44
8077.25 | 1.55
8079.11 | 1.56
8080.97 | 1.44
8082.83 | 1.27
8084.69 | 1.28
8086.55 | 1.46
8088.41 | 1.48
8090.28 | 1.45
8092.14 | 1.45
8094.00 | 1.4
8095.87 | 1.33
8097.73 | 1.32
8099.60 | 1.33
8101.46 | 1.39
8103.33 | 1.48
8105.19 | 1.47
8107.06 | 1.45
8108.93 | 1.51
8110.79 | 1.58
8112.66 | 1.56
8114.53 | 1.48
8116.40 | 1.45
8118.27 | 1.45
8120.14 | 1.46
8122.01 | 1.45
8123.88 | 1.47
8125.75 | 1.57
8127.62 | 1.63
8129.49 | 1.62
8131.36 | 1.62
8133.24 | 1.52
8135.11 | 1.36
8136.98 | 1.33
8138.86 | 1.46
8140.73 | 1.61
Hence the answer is 0.9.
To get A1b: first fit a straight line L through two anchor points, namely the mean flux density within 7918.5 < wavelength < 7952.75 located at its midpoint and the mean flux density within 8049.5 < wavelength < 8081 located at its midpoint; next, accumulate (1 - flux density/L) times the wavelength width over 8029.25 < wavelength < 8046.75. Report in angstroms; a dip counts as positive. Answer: -2.6 angstroms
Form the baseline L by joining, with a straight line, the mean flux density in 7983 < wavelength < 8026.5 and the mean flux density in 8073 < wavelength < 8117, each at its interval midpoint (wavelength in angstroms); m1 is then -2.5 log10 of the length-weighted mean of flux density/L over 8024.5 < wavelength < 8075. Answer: 0.06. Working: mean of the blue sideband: 1.6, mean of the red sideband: 1.43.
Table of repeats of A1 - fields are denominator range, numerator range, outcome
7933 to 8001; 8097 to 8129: 1.01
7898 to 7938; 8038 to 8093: 0.87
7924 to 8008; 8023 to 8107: 0.95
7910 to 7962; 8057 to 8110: 0.90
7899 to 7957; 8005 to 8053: 0.99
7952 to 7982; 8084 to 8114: 1.03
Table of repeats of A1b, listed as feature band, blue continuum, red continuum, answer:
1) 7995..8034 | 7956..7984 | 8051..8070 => -3.2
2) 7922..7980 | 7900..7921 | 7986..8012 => 4.1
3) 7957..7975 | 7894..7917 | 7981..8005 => 1.9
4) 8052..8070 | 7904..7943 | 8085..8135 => 2.2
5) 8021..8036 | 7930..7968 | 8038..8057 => 0.5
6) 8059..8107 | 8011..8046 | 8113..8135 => 4.9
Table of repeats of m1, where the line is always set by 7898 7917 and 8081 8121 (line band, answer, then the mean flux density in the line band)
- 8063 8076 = 0.140 mag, 1.28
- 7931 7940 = 0.108 mag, 1.43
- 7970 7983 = 0.072 mag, 1.44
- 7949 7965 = 0.097 mag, 1.42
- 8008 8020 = -0.084 mag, 1.63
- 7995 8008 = 0.006 mag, 1.51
